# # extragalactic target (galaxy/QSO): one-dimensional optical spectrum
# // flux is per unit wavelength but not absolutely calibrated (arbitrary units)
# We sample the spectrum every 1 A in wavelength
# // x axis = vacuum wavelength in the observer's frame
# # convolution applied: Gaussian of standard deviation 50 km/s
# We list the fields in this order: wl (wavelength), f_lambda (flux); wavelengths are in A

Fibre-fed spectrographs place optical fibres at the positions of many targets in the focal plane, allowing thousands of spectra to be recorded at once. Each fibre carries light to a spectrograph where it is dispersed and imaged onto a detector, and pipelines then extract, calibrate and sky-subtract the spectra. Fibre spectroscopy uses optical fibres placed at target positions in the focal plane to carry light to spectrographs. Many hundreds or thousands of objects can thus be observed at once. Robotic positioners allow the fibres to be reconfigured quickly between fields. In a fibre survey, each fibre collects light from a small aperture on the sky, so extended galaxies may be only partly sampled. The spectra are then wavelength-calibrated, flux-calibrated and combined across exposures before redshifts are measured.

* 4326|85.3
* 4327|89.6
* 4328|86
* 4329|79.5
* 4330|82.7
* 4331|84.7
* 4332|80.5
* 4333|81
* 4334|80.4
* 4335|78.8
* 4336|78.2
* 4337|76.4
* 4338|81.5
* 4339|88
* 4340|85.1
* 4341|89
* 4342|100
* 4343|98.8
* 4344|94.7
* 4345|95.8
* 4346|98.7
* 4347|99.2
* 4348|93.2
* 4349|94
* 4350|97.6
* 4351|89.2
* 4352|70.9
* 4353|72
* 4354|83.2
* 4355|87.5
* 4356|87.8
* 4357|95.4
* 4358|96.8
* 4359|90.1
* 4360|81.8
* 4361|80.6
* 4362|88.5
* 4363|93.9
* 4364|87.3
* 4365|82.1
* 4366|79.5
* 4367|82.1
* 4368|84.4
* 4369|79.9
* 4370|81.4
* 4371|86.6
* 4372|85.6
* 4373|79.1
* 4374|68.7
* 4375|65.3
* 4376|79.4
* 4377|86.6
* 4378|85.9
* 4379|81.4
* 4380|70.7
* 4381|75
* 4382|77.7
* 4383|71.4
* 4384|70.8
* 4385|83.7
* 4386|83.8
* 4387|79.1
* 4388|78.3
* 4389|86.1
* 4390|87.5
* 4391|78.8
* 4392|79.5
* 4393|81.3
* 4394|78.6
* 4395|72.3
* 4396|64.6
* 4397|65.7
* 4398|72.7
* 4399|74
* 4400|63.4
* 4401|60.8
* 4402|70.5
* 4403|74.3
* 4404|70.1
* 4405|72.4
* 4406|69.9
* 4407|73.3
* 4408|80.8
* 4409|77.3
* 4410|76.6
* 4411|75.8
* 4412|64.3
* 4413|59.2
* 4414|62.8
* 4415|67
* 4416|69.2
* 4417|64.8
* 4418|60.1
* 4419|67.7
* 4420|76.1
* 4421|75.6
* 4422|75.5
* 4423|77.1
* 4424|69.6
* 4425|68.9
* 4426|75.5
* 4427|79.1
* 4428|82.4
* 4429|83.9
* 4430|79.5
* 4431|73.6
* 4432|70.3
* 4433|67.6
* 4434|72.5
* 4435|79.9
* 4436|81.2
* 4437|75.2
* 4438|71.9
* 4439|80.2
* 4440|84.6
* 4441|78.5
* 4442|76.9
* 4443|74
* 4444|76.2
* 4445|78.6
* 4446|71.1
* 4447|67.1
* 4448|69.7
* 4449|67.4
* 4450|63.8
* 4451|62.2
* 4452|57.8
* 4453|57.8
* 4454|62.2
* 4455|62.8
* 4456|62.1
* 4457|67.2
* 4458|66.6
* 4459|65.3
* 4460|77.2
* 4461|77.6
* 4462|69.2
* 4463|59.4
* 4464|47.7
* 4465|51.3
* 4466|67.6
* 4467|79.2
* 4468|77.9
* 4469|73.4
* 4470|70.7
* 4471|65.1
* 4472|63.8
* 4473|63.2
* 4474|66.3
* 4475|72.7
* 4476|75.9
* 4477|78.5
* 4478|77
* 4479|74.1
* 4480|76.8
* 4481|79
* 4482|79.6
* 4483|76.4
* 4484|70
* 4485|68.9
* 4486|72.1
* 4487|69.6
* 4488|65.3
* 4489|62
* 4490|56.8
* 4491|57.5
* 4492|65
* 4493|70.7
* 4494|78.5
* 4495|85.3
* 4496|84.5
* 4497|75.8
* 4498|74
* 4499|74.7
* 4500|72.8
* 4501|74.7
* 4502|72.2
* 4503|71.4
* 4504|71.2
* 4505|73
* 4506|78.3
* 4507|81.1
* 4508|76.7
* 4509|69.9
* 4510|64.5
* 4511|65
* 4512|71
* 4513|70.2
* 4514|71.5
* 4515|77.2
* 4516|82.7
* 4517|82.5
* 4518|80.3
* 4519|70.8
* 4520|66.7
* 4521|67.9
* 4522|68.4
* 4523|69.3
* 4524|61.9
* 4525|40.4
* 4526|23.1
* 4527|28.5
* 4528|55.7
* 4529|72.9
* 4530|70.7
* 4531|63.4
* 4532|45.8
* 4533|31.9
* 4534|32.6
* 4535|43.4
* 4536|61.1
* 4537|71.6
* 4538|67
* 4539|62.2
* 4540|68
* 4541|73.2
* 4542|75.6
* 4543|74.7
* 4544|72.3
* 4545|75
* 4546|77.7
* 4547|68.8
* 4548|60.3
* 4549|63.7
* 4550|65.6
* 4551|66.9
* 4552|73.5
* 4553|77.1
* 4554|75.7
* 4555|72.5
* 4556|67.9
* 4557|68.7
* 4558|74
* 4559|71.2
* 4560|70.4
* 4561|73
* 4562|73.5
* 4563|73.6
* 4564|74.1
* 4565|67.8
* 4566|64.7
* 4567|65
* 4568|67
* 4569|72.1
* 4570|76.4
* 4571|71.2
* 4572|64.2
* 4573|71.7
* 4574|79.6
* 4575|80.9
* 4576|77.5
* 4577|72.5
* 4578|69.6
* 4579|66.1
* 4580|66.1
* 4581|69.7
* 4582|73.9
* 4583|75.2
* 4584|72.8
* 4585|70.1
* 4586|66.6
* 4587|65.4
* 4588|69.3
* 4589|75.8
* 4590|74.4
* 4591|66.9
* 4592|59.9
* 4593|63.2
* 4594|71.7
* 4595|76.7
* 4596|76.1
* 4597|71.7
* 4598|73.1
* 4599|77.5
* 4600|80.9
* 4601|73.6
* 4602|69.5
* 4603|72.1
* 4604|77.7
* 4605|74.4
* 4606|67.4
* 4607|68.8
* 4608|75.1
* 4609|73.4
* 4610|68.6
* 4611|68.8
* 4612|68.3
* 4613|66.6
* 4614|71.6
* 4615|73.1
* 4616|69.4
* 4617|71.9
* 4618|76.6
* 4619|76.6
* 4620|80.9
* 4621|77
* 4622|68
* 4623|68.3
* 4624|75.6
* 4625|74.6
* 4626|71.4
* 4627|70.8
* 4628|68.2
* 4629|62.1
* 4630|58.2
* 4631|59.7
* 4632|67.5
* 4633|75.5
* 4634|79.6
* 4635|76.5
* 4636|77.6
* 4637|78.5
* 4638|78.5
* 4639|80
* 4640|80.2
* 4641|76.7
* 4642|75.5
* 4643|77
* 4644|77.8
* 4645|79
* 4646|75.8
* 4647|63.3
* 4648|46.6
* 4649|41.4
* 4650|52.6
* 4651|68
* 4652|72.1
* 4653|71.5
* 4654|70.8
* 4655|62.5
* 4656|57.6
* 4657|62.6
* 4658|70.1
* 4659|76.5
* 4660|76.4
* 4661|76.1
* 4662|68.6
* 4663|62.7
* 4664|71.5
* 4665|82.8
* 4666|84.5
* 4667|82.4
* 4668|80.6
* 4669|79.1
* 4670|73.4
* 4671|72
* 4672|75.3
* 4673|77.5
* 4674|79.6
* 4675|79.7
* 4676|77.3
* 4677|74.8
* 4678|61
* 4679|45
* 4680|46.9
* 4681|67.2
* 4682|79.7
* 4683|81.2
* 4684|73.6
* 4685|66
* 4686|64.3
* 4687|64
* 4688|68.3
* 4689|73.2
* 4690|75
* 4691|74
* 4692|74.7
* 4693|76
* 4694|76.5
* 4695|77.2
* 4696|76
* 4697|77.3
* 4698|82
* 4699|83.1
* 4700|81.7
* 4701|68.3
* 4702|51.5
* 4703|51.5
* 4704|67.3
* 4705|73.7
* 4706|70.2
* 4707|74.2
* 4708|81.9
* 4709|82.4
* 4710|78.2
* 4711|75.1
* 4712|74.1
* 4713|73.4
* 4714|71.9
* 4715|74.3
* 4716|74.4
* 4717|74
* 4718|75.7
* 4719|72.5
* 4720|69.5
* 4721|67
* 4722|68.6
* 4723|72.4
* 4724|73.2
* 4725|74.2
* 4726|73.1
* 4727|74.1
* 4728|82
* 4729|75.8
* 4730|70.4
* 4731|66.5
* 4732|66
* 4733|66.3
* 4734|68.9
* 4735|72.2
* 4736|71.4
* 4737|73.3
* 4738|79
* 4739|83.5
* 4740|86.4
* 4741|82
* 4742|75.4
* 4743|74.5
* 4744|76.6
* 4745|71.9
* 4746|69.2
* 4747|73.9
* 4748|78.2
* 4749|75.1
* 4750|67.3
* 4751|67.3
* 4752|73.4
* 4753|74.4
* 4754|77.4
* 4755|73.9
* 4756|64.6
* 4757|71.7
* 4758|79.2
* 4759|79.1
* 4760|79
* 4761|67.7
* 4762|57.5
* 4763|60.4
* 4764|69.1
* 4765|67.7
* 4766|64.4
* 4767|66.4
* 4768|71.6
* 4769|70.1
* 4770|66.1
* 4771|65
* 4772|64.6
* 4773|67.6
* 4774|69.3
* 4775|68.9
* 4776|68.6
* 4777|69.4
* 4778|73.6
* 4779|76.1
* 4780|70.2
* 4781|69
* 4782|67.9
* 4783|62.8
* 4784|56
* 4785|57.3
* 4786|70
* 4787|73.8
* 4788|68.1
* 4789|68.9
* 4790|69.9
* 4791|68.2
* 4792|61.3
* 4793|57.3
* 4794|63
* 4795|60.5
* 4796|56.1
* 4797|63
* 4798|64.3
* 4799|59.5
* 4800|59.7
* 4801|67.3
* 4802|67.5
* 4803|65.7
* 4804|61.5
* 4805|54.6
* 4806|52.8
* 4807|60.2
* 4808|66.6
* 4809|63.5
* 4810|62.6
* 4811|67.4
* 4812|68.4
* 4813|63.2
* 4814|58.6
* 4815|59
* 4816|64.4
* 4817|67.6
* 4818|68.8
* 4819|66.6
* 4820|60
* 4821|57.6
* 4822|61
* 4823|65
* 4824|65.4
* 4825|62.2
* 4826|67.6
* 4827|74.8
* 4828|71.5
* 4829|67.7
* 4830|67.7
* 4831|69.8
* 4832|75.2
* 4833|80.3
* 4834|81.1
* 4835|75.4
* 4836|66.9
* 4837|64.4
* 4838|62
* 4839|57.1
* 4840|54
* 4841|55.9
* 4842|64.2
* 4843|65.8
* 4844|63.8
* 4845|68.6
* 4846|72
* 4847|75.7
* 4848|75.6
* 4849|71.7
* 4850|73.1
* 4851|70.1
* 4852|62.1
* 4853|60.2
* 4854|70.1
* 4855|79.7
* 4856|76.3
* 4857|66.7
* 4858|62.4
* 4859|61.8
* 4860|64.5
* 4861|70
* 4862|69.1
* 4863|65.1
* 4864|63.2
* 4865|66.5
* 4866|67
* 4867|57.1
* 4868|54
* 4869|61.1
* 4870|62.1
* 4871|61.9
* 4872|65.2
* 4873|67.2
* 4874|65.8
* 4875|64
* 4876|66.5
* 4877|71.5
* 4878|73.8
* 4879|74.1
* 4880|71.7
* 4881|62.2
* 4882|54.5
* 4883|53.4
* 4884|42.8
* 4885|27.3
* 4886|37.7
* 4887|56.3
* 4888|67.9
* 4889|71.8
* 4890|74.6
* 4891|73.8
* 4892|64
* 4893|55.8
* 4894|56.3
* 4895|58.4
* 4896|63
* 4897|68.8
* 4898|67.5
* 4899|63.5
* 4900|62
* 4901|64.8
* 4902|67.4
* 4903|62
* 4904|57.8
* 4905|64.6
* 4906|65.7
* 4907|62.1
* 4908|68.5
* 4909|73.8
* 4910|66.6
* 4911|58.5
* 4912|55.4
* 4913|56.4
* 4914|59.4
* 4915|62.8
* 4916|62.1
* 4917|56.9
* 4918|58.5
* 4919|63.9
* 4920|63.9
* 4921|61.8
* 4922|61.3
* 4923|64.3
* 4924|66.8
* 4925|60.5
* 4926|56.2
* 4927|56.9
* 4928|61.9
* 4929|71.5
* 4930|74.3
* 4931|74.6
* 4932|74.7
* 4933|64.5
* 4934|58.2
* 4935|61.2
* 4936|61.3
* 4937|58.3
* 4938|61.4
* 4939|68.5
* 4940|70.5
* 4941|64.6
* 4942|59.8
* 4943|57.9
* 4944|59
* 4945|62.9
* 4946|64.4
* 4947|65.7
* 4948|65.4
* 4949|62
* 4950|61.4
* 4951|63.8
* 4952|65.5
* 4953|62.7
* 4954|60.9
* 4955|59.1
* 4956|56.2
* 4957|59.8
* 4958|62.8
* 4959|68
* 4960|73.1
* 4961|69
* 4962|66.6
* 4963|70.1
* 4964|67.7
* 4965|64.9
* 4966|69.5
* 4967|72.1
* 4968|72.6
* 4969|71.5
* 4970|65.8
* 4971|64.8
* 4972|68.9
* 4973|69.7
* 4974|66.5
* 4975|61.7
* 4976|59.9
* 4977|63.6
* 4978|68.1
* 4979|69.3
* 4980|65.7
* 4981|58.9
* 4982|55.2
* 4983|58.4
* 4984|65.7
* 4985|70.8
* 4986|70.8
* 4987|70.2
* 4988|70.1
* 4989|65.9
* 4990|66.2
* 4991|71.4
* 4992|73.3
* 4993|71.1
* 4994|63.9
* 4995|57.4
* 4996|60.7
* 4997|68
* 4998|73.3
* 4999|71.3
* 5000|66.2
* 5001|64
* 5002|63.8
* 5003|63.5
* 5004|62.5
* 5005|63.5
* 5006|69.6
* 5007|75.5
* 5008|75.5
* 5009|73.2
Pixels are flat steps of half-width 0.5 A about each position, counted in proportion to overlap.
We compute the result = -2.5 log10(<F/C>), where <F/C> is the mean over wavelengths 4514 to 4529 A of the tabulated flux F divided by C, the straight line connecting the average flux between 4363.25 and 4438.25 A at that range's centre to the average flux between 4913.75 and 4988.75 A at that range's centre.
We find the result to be 0.156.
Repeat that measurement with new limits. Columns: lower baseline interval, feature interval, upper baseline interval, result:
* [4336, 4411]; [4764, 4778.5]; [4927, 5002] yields 0.04 mag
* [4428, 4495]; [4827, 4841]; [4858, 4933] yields -0.07 mag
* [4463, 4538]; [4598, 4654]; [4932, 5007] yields -0.07 mag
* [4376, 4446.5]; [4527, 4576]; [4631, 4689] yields 0.08 mag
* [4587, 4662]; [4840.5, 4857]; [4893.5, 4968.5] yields -0.05 mag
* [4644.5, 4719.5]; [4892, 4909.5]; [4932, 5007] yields 0.05 mag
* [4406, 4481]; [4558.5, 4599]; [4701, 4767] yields 0.01 mag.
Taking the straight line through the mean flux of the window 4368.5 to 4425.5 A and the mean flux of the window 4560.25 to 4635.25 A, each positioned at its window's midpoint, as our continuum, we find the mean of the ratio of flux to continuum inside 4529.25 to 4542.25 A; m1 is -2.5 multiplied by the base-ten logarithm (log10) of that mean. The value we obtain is 0.22 mag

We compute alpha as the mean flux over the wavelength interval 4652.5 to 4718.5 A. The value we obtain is 72.5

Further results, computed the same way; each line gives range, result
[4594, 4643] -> 73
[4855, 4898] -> 63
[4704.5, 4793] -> 71.4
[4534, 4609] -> 70.5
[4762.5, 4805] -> 65.8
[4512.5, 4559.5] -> 65.2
